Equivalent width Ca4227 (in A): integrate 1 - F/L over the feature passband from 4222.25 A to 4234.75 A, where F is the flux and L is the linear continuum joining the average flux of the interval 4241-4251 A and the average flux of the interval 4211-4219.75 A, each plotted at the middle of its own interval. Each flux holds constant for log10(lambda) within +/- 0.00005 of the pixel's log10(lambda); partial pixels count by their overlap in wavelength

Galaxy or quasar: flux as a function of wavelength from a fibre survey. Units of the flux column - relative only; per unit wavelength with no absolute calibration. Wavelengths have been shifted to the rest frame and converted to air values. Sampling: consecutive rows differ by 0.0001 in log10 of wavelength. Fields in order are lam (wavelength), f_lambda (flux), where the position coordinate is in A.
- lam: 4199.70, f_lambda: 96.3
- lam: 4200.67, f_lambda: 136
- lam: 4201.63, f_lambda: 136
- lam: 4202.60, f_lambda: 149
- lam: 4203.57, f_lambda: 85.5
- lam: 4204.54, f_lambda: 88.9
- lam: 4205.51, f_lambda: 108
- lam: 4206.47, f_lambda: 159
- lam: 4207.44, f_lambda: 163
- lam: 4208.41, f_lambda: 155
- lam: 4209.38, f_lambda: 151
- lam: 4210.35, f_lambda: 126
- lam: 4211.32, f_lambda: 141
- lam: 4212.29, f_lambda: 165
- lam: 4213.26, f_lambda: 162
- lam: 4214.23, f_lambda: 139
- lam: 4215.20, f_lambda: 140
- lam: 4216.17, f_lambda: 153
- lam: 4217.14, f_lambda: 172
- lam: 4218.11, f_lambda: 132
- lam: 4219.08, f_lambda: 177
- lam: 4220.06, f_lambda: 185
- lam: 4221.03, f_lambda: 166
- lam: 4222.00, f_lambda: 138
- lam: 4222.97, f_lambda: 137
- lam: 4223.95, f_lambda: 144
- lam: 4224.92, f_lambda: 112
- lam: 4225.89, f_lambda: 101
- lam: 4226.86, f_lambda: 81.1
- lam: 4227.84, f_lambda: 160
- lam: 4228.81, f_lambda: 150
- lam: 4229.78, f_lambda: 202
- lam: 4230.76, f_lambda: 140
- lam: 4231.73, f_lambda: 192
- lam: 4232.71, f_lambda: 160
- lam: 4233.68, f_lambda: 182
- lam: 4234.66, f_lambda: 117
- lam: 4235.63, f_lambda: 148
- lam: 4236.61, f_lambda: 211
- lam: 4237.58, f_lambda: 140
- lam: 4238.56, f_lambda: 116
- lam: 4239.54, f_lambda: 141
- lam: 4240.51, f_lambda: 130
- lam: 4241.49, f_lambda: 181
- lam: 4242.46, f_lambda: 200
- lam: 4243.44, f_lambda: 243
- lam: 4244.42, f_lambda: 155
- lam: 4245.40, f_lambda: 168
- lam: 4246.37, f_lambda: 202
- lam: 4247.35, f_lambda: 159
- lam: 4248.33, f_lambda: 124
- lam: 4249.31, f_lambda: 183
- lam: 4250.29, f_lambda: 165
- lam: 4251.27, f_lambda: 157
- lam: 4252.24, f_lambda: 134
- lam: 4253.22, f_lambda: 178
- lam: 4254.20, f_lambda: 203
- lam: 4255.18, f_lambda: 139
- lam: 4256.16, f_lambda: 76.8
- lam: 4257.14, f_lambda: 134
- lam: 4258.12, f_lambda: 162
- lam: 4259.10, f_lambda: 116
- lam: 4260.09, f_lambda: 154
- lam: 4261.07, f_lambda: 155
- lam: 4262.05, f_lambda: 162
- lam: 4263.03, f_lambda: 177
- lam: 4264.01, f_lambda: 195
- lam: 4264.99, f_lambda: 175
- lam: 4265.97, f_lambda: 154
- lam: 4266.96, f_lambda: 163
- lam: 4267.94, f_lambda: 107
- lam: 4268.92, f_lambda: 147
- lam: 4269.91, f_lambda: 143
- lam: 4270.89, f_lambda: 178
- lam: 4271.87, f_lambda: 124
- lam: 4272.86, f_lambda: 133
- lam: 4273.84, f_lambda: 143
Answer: 1.5 A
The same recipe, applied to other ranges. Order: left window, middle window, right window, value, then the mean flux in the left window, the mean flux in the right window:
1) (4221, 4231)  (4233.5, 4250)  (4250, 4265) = -2.0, 138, 154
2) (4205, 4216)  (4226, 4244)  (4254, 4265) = -1.2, 146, 152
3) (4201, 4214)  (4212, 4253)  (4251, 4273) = -3.6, 138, 151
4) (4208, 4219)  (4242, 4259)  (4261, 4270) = -0.7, 150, 159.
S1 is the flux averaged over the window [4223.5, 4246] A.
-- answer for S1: 156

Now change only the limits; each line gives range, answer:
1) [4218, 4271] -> 155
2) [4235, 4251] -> 166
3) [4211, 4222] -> 157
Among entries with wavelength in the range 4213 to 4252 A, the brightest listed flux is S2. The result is 243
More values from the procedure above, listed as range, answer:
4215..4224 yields 185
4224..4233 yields 202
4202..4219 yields 172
